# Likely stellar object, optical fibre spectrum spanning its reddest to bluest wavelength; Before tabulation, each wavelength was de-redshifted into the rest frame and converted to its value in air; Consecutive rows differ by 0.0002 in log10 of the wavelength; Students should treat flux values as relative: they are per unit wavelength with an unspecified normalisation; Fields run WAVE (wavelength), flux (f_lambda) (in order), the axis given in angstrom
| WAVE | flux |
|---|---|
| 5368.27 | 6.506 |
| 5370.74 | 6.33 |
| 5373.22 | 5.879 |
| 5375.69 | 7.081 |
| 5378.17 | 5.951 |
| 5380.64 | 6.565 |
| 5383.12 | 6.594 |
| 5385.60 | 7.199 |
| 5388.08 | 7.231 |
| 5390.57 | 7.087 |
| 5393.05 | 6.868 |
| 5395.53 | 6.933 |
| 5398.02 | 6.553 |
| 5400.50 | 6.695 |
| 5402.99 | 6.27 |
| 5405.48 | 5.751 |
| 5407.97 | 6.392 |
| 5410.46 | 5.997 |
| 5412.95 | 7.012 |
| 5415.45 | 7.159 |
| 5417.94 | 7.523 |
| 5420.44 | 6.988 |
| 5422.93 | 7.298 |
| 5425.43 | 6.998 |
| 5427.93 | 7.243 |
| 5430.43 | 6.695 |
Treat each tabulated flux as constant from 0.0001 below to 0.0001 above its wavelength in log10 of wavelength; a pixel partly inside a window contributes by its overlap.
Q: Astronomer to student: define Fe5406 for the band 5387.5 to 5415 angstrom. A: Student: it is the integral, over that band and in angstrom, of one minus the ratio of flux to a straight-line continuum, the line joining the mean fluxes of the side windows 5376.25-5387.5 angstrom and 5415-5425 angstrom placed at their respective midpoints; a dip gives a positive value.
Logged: 1.3 angstrom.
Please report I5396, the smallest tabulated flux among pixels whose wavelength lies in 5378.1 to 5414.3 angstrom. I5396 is 5.751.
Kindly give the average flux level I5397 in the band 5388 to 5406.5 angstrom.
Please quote 6.65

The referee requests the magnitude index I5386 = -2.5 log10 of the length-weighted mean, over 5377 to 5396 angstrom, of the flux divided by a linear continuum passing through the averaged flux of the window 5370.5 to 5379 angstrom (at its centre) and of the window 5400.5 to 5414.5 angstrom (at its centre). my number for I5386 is -0.08 mag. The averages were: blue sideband 6.32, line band 6.8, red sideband 6.34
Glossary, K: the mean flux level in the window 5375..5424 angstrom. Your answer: 6.75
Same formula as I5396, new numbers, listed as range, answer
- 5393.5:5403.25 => 6.27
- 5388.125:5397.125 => 6.868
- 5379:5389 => 6.565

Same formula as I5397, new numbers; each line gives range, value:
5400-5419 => 6.59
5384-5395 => 7.07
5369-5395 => 6.68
